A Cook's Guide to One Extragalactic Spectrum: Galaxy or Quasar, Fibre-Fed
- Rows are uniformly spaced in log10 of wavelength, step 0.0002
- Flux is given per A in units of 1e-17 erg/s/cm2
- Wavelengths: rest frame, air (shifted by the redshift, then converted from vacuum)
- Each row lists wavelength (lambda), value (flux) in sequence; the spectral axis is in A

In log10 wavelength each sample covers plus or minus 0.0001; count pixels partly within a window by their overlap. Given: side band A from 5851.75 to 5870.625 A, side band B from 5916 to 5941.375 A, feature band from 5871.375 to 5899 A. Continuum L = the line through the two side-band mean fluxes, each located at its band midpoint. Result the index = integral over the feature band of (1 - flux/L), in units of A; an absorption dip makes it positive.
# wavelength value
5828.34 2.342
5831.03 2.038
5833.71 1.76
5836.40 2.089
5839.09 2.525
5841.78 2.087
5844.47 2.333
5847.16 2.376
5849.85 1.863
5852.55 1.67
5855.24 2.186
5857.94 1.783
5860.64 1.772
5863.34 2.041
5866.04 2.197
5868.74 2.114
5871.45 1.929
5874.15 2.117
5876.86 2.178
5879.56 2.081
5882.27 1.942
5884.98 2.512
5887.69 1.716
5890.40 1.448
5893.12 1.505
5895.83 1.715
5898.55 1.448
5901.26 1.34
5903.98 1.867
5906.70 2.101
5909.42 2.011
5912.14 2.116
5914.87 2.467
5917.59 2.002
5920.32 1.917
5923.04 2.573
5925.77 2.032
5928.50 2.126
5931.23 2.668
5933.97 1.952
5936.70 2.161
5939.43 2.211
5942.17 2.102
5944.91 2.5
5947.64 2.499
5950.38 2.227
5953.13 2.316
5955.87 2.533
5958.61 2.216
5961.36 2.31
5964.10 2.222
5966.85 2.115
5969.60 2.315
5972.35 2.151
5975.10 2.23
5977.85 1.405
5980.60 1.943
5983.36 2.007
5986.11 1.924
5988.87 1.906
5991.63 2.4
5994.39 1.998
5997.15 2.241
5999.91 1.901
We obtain 2.2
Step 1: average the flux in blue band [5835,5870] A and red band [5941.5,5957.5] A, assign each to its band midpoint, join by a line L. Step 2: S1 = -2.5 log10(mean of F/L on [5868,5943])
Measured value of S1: 0.12 mag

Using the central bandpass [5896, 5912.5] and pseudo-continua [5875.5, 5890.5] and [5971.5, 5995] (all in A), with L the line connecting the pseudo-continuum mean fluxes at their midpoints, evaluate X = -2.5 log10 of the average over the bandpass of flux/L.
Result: 0.13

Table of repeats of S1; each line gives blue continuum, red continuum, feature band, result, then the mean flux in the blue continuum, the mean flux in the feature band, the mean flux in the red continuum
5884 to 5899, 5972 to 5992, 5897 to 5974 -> -0.172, 1.72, 2.16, 1.97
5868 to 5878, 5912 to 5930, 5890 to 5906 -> 0.325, 2.08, 1.58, 2.18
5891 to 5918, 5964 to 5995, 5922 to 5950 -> -0.181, 1.84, 2.28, 2.05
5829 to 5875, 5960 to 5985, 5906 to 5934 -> -0.063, 2.06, 2.19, 2.08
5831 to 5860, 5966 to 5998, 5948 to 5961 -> -0.140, 2.06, 2.33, 2.05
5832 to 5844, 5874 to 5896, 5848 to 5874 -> 0.030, 2.13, 1.97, 1.91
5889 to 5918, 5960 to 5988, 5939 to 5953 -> -0.179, 1.81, 2.31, 2.06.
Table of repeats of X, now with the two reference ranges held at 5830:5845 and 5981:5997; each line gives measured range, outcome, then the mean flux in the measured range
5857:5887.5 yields 0.03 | 2.05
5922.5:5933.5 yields -0.11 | 2.3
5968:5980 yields 0.02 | 2.02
